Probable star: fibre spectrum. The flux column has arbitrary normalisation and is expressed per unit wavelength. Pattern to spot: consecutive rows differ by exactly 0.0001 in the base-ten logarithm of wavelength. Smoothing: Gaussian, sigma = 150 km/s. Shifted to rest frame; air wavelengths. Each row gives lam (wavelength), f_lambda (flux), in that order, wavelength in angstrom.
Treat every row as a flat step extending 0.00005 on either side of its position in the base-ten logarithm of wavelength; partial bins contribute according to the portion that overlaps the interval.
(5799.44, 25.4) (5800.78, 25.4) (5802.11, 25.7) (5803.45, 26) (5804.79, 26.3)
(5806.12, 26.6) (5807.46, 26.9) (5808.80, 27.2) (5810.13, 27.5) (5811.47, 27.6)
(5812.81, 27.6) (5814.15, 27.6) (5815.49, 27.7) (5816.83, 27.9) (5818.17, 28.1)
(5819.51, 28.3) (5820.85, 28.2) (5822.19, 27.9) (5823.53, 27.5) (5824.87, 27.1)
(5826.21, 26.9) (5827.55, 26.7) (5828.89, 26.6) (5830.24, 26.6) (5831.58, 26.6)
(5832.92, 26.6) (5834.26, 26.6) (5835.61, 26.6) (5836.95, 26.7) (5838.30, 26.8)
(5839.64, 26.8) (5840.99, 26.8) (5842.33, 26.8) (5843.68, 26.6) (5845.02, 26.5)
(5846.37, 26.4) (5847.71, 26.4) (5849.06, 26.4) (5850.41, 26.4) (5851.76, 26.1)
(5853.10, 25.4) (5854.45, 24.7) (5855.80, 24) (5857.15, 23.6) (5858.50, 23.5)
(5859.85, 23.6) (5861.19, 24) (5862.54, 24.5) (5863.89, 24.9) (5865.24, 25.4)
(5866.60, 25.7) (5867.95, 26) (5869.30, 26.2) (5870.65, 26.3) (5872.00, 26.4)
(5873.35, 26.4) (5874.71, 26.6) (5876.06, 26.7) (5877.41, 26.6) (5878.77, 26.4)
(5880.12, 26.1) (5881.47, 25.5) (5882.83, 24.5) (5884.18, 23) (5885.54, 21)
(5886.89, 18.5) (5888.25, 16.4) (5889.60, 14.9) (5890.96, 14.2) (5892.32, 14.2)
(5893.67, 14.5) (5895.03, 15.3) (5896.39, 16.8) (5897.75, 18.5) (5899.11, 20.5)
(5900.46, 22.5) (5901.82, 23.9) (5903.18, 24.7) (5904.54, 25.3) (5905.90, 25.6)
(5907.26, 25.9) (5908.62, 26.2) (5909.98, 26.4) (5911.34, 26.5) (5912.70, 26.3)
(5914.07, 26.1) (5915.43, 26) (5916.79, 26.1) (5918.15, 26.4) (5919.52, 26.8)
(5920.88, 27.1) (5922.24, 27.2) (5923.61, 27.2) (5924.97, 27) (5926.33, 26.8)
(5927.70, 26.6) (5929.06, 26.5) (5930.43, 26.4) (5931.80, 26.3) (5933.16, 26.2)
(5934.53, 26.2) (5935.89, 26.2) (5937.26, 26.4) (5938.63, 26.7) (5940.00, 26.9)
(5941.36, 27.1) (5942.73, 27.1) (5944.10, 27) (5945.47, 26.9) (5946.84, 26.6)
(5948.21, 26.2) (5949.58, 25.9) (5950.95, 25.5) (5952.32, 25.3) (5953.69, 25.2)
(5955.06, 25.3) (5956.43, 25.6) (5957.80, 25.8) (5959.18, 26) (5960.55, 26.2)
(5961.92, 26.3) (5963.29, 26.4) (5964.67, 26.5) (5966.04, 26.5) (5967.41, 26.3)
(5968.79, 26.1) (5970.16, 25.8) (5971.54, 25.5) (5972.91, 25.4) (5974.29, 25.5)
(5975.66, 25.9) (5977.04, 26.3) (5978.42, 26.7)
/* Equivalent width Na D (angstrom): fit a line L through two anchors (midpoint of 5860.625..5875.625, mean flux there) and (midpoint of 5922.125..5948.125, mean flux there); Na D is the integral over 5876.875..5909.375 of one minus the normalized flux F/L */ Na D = 6.0 angstrom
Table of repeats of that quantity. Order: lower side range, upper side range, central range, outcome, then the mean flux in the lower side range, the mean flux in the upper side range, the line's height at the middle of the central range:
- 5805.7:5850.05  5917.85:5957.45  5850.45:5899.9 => 7.5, 27.1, 26.4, 26.8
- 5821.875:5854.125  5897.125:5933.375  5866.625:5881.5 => -0.1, 26.6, 25.6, 26.1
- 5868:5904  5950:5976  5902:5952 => -5.0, 21.9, 25.9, 24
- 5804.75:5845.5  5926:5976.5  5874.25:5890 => 2.1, 27.1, 26.2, 26.7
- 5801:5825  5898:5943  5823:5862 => 1.3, 27.3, 26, 26.9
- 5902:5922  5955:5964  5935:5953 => -0.3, 26.1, 26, 26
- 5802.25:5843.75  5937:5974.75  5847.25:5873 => 1.5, 27.1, 26.1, 26.8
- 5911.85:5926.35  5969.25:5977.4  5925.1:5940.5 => 0.0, 26.6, 25.7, 26.4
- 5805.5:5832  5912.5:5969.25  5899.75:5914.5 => 0.7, 27.4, 26.4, 26.6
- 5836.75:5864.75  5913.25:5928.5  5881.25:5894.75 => 4.0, 25.5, 26.7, 26.1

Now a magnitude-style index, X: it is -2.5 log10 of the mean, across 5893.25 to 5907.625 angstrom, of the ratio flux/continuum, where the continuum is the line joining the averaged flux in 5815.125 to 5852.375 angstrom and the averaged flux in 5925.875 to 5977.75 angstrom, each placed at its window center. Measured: 0.24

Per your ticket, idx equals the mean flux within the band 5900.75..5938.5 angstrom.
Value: 26.2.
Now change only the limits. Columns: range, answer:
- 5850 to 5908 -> 23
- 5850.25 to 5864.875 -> 24.6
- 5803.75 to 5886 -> 26.2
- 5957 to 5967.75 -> 26.2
